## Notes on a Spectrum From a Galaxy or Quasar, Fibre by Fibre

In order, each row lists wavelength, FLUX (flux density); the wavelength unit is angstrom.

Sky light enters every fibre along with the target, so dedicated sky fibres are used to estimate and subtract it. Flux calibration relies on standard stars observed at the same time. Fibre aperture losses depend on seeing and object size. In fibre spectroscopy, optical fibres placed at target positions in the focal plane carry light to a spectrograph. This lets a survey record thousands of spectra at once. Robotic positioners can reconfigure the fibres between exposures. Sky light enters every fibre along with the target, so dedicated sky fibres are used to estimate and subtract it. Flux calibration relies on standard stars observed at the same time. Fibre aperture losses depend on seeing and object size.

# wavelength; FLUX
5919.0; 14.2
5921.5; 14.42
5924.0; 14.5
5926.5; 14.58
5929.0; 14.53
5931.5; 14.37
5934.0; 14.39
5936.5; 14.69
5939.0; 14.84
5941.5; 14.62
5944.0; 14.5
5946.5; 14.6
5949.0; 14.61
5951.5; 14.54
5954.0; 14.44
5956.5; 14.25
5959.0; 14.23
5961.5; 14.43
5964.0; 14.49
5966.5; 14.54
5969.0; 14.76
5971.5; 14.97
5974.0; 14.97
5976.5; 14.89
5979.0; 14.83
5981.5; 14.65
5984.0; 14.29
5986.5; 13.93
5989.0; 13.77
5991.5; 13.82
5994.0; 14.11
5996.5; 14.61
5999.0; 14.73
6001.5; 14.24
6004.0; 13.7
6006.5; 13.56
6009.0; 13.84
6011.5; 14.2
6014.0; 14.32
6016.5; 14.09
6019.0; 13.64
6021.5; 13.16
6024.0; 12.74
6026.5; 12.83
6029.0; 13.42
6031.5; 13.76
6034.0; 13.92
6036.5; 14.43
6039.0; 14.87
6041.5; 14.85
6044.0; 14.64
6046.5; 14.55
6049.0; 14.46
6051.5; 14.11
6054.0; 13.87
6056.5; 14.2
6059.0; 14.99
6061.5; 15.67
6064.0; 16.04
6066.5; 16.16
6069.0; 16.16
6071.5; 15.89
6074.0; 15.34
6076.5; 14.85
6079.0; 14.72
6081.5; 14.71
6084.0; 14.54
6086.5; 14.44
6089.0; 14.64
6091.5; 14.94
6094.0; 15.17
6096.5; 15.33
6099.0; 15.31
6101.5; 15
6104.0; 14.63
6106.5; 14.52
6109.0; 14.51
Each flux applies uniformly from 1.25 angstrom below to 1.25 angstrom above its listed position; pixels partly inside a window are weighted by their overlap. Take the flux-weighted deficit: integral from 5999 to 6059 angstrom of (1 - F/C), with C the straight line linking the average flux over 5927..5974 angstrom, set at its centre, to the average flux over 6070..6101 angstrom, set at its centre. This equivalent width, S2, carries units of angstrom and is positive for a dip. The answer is 3.3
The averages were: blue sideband 14.6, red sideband 15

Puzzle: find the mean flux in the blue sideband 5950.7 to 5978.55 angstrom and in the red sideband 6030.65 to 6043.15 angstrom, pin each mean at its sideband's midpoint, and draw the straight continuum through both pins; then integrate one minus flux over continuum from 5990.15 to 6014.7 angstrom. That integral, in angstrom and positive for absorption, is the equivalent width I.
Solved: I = 0.7 angstrom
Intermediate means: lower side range 14.6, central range 14.1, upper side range 14.4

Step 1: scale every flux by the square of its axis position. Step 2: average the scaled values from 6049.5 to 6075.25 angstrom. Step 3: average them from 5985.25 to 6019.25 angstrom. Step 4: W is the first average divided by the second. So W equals 1.1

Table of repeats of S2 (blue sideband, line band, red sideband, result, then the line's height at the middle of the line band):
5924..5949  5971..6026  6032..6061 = 1.5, 14.5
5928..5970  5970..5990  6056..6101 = 0.2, 14.7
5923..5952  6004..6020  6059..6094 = 1.1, 14.9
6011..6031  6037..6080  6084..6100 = -2.2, 14.3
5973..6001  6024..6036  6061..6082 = 1.2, 15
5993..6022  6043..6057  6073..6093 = 0.1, 14.5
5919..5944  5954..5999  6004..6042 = -0.9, 14.2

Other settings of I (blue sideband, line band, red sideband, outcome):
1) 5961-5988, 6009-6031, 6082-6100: 1.72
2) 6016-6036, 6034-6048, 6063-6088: -0.59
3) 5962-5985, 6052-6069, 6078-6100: -0.41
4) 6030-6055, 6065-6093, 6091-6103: -0.48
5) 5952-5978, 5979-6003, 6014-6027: -0.38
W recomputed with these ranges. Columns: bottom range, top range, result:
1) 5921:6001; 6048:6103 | 1.08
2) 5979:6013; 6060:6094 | 1.11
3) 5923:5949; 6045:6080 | 1.08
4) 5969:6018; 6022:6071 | 1.03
